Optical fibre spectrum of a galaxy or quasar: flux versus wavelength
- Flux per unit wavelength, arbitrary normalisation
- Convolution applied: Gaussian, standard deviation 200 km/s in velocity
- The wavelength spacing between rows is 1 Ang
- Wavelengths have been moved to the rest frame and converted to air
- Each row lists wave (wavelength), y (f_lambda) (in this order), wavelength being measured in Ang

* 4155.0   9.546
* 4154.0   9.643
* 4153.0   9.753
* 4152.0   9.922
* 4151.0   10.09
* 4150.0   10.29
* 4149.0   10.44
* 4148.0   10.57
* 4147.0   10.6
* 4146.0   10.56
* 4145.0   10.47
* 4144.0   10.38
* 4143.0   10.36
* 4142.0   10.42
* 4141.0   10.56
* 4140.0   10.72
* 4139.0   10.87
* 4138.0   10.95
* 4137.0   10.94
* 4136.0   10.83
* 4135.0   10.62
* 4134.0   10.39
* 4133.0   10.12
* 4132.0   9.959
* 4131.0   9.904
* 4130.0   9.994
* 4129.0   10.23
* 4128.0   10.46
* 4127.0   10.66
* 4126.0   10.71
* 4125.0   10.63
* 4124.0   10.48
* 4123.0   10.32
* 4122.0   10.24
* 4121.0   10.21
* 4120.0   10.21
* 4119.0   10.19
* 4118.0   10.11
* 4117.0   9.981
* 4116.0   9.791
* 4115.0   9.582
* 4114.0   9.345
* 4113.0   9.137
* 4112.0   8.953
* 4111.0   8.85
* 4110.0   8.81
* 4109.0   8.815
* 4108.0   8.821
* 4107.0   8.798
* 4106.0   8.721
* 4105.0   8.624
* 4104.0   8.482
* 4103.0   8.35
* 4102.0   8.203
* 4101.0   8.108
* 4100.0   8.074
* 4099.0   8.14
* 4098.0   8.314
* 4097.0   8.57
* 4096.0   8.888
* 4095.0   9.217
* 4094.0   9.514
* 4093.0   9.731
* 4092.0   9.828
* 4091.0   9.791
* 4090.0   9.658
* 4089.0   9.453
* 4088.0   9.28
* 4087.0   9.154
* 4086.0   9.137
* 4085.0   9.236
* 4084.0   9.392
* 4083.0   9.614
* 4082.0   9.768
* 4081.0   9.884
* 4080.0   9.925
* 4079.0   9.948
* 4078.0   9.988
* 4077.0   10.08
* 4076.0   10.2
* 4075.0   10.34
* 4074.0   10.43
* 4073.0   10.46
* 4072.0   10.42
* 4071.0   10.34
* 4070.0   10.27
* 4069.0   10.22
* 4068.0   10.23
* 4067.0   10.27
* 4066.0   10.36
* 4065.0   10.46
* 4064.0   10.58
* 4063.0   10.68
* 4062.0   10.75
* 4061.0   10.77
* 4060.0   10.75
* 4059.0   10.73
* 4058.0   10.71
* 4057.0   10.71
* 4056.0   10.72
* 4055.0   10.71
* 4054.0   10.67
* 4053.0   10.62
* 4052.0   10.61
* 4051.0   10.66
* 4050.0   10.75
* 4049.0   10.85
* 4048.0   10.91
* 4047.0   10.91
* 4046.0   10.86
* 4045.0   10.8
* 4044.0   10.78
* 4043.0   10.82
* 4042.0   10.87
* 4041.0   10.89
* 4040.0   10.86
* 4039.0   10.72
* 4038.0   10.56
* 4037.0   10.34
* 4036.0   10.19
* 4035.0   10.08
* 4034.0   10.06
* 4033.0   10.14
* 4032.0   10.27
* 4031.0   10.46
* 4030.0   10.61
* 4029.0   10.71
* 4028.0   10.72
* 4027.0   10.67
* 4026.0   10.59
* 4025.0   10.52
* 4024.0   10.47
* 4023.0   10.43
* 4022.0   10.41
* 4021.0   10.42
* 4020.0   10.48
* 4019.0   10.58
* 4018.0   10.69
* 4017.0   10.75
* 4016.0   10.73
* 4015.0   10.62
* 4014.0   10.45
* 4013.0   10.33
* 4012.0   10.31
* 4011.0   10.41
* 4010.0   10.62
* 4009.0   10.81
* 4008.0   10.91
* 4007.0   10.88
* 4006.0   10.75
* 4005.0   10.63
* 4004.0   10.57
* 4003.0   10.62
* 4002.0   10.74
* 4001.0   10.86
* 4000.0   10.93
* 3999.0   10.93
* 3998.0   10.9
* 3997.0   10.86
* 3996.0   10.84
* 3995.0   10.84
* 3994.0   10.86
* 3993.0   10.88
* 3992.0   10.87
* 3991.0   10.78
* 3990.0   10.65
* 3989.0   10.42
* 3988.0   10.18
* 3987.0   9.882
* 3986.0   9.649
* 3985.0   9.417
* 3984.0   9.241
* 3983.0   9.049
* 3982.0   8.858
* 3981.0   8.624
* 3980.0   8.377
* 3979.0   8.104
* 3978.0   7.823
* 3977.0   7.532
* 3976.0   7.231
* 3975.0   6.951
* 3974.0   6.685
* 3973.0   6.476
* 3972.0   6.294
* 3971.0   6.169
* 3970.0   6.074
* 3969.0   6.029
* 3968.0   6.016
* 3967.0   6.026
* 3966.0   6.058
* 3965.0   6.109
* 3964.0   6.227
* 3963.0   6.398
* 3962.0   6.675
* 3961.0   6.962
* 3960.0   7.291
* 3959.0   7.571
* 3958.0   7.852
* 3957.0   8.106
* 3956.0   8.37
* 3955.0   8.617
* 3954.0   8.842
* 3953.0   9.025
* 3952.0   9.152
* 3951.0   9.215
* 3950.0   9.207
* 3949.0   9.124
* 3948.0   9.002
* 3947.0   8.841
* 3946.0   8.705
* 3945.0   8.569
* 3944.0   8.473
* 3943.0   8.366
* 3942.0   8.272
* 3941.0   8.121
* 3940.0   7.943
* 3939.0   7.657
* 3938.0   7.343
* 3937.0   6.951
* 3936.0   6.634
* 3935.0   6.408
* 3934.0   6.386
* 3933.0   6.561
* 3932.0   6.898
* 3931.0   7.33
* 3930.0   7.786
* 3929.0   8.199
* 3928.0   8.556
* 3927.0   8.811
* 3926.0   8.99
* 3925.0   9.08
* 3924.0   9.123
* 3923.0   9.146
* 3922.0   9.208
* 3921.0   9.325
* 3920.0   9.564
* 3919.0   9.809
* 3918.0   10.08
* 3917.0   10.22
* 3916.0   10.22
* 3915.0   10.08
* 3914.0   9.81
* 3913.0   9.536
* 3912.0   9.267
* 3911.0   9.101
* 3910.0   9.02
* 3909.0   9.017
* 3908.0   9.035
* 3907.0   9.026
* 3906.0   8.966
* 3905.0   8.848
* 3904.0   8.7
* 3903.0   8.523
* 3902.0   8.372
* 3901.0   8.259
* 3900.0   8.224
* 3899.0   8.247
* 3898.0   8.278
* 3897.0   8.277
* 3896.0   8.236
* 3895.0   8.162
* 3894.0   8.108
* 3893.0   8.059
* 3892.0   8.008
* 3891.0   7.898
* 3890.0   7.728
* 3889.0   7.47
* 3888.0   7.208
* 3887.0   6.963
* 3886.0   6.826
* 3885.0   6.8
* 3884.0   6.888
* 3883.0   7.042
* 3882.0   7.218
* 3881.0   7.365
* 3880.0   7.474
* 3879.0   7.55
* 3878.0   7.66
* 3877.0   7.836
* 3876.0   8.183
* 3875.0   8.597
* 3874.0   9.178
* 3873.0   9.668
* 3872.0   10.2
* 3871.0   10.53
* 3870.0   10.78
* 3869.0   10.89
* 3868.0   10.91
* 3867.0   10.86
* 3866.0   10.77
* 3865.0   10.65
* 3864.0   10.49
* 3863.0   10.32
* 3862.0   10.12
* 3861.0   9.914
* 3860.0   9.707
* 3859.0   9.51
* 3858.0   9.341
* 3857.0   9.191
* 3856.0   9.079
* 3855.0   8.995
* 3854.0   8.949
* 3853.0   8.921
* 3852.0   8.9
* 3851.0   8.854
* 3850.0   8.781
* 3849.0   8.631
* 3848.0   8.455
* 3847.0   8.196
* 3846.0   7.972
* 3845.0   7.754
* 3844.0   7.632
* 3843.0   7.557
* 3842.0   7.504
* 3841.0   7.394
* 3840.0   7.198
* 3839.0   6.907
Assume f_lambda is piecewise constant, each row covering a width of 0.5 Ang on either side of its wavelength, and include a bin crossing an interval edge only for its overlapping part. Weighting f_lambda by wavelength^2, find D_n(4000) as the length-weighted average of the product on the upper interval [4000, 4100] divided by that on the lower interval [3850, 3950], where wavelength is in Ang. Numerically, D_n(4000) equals 1.3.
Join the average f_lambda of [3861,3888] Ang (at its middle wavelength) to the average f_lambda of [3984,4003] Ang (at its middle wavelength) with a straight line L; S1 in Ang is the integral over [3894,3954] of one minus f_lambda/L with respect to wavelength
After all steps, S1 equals 6.1 Ang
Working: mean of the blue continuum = 8.9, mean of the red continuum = 10.5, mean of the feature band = 8.6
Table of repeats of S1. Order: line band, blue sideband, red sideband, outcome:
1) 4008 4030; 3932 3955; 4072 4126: -4.54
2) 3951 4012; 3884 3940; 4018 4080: 3.97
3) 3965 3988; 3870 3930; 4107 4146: 3.81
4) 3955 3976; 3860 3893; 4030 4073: 6.30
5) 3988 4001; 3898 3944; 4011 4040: -1.16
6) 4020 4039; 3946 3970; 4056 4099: -2.96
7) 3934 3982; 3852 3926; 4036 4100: 9.22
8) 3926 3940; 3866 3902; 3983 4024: 2.76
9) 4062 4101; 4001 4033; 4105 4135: 1.44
